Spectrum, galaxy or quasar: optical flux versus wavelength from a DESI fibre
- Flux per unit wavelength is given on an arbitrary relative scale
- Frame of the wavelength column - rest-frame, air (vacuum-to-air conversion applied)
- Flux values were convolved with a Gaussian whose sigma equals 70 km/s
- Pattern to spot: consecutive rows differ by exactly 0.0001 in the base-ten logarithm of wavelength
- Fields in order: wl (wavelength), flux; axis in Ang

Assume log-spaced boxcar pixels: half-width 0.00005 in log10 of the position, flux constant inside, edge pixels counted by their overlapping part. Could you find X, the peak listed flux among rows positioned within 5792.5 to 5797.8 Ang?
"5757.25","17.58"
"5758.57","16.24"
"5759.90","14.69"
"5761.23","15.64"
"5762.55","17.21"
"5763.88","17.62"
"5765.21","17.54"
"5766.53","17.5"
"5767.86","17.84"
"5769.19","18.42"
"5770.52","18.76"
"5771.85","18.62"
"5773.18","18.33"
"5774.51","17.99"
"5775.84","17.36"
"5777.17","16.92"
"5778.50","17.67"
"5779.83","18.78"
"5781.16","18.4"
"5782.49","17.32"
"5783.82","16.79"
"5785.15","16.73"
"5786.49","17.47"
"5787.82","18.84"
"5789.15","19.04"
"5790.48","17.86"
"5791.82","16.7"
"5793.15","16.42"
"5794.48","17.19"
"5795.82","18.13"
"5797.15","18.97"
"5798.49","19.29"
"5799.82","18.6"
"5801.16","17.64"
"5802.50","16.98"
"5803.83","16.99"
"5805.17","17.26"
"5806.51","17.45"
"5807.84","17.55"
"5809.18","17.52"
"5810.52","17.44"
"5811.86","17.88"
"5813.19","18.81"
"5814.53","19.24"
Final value 18.97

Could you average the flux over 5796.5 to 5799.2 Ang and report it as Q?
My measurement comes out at 19.1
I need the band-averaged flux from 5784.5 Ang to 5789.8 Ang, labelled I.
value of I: 18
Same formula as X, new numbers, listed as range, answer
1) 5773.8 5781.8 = 18.78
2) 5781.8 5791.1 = 19.04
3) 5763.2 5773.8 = 18.76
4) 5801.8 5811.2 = 17.55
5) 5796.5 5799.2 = 19.29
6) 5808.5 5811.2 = 17.52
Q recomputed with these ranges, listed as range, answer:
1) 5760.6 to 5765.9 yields 17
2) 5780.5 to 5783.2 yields 17.9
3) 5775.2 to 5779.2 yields 17.3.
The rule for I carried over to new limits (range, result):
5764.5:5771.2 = 18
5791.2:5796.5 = 17.1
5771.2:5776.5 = 18.1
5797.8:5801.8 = 18.5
